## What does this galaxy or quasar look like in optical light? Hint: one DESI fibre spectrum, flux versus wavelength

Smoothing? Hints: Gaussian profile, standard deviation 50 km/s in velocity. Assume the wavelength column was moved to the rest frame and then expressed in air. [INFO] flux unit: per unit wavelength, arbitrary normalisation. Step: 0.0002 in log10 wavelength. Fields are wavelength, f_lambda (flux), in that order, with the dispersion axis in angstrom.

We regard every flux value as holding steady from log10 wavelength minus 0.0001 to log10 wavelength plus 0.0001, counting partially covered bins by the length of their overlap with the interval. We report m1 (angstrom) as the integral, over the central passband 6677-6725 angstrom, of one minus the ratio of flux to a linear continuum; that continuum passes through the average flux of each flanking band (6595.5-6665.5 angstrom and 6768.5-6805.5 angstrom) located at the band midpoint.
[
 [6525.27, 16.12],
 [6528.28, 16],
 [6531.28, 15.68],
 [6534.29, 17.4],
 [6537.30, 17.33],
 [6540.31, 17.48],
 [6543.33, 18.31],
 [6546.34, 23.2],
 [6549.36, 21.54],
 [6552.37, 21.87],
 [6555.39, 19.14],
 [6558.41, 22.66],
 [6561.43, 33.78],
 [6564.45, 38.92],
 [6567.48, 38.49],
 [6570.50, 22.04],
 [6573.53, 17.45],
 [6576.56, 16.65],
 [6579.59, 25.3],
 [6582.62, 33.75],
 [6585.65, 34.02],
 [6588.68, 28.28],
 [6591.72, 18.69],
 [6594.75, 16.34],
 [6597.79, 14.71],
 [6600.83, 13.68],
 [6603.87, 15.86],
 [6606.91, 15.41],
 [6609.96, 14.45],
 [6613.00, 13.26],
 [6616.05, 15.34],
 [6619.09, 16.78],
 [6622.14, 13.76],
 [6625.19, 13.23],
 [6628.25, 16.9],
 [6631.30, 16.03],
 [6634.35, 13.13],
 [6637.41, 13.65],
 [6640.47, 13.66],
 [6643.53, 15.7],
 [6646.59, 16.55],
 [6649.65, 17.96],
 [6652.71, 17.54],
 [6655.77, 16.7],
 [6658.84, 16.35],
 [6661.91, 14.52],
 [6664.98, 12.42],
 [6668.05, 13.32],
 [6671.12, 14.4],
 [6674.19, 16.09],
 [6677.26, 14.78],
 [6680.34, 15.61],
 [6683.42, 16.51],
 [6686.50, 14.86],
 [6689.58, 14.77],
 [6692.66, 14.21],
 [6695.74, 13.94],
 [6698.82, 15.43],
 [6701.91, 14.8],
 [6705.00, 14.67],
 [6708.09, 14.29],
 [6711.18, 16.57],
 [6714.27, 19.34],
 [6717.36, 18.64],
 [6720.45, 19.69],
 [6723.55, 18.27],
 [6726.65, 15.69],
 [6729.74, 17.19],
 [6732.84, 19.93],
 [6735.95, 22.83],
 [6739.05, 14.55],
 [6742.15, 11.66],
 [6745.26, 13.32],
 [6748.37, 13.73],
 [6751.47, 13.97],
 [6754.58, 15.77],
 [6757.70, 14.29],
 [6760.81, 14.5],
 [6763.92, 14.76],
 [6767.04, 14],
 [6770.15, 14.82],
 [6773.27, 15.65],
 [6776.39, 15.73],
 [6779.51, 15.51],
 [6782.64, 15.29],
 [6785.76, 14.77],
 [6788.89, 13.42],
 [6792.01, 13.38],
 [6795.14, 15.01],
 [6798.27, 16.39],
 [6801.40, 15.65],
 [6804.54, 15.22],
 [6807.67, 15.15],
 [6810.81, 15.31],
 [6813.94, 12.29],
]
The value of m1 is -3.0 angstrom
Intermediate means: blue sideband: 15.2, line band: 16.1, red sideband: 15.1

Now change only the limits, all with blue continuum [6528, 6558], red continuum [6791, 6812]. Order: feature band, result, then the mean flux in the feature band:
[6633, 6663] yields 3.21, 15.6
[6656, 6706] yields 6.32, 14.8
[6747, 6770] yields 2.00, 14.5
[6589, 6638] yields 7.05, 15.4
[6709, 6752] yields -1.50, 16.8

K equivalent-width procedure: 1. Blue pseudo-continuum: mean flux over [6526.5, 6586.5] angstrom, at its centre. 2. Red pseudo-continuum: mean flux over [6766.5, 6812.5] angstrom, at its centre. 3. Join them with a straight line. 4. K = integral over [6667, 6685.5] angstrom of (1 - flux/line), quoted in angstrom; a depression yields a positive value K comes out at 3.8 angstrom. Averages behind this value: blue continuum 23.4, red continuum 15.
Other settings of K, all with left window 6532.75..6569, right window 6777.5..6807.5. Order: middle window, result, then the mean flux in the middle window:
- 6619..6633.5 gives 4.2 angstrom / 15.1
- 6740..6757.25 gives 3.0 angstrom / 13.8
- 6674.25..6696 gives 4.5 angstrom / 15.1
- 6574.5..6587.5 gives -2.3 angstrom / 27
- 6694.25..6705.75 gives 2.3 angstrom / 14.7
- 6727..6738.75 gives -1.2 angstrom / 19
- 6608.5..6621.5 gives 4.1 angstrom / 14.9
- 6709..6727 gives -0.2 angstrom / 18.1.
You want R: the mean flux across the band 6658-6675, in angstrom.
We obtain 14.4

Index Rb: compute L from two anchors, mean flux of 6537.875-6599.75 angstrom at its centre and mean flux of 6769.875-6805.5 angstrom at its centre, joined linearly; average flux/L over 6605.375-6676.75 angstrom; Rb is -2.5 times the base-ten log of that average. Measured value 0.36 mag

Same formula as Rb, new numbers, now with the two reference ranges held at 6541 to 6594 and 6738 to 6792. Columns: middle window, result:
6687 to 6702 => 0.24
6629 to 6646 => 0.41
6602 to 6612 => 0.46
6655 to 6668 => 0.34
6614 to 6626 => 0.45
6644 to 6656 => 0.21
